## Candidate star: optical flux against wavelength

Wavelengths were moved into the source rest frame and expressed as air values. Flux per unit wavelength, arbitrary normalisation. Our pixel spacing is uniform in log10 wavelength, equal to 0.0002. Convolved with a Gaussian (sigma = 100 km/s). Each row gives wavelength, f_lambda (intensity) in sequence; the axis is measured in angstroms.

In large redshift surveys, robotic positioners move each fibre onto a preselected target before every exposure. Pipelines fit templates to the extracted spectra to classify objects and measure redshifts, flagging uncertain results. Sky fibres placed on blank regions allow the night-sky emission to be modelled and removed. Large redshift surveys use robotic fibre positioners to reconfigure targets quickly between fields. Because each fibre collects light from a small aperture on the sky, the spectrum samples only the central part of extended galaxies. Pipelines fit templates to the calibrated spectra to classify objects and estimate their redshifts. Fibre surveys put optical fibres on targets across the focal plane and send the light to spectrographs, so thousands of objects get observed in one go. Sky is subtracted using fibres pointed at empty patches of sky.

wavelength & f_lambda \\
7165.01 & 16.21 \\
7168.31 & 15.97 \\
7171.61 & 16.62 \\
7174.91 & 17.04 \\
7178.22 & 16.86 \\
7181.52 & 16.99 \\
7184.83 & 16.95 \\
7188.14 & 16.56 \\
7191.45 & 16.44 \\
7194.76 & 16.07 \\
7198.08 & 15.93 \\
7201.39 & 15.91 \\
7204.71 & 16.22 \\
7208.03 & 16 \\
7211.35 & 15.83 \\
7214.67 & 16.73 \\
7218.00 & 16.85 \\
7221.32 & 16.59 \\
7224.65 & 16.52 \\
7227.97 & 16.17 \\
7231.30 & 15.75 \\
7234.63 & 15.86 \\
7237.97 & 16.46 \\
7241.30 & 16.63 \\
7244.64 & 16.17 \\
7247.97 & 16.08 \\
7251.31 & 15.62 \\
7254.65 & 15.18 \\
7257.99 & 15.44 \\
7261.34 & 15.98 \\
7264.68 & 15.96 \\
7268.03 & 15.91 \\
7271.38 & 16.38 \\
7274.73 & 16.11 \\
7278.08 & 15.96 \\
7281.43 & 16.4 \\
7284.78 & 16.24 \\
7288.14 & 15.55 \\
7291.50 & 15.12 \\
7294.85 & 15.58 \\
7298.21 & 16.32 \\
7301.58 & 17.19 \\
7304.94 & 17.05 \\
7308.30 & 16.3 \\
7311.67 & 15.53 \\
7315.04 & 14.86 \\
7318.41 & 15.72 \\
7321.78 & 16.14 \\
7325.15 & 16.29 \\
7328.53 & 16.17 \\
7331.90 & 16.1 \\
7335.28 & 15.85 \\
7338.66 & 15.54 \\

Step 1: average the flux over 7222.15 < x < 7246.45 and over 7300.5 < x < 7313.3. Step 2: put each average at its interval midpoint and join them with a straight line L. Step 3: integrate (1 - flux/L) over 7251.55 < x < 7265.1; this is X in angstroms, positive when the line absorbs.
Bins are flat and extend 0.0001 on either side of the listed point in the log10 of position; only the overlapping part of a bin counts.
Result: 0.6 angstroms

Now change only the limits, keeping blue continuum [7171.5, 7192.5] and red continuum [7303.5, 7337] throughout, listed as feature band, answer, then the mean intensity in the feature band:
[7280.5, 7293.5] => 0.3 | 15.8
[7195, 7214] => 0.7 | 16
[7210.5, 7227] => 0.1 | 16.5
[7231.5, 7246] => 0.2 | 16.2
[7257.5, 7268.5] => 0.3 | 15.8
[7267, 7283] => 0.1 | 16.2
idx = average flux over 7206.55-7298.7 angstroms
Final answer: 16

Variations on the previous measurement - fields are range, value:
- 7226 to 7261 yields 15.9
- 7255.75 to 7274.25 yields 15.9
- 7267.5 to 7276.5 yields 16.2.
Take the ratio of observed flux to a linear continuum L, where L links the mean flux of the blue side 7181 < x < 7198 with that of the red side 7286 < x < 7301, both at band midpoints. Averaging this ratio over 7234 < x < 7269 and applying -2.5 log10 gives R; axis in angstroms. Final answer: 0.01 mag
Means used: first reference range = 16.5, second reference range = 15.8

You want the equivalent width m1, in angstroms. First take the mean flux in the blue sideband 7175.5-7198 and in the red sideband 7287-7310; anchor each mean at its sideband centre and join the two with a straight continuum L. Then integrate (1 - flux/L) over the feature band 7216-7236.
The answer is 0.2 angstroms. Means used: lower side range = 16.6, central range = 16.3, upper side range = 16.2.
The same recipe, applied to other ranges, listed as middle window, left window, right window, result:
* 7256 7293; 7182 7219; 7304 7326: 0.4 angstroms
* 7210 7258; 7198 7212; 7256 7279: -0.5 angstroms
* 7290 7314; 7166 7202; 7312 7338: -0.3 angstroms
